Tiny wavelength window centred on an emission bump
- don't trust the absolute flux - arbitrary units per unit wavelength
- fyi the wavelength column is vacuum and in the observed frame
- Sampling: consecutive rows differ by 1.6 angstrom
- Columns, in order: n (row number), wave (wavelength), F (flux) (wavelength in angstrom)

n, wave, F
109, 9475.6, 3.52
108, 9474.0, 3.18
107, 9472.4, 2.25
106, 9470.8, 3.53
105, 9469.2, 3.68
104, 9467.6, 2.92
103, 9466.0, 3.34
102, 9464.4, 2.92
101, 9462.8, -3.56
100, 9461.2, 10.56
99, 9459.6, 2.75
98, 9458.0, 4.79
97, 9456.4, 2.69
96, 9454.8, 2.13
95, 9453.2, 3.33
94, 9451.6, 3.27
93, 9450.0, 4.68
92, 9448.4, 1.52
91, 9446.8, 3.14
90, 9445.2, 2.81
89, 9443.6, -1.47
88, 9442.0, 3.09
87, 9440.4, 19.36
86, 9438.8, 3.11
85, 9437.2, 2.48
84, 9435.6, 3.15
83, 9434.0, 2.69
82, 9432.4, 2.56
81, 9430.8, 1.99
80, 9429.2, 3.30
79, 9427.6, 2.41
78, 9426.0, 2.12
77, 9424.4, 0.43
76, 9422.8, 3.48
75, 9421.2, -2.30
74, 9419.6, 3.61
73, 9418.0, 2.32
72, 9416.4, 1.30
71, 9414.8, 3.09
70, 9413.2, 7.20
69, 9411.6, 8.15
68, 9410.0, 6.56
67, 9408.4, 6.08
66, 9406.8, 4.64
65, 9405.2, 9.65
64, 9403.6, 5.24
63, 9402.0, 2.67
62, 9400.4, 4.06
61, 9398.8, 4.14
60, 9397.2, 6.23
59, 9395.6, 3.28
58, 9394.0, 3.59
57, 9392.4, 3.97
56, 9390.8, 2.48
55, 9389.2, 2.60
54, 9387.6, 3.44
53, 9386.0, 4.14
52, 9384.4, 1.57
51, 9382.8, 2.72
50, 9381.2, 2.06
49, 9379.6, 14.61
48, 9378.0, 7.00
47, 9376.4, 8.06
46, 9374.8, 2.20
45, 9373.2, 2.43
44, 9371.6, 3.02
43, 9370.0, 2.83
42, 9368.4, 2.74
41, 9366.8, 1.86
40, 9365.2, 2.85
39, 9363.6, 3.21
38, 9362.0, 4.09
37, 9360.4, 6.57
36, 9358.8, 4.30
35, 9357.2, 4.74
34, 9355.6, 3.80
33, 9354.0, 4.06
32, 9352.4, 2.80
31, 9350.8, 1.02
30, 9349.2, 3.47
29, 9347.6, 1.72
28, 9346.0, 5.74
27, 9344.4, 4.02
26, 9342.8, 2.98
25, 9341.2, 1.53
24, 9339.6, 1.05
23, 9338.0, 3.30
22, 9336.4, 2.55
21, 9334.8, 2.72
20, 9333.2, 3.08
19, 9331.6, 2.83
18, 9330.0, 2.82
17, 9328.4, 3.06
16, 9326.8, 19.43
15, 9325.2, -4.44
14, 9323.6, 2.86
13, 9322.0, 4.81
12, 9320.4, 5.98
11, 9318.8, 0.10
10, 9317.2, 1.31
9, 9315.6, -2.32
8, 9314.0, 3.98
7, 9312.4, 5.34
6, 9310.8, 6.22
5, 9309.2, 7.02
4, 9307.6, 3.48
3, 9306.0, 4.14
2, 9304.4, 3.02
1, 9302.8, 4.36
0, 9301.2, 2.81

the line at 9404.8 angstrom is H-beta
